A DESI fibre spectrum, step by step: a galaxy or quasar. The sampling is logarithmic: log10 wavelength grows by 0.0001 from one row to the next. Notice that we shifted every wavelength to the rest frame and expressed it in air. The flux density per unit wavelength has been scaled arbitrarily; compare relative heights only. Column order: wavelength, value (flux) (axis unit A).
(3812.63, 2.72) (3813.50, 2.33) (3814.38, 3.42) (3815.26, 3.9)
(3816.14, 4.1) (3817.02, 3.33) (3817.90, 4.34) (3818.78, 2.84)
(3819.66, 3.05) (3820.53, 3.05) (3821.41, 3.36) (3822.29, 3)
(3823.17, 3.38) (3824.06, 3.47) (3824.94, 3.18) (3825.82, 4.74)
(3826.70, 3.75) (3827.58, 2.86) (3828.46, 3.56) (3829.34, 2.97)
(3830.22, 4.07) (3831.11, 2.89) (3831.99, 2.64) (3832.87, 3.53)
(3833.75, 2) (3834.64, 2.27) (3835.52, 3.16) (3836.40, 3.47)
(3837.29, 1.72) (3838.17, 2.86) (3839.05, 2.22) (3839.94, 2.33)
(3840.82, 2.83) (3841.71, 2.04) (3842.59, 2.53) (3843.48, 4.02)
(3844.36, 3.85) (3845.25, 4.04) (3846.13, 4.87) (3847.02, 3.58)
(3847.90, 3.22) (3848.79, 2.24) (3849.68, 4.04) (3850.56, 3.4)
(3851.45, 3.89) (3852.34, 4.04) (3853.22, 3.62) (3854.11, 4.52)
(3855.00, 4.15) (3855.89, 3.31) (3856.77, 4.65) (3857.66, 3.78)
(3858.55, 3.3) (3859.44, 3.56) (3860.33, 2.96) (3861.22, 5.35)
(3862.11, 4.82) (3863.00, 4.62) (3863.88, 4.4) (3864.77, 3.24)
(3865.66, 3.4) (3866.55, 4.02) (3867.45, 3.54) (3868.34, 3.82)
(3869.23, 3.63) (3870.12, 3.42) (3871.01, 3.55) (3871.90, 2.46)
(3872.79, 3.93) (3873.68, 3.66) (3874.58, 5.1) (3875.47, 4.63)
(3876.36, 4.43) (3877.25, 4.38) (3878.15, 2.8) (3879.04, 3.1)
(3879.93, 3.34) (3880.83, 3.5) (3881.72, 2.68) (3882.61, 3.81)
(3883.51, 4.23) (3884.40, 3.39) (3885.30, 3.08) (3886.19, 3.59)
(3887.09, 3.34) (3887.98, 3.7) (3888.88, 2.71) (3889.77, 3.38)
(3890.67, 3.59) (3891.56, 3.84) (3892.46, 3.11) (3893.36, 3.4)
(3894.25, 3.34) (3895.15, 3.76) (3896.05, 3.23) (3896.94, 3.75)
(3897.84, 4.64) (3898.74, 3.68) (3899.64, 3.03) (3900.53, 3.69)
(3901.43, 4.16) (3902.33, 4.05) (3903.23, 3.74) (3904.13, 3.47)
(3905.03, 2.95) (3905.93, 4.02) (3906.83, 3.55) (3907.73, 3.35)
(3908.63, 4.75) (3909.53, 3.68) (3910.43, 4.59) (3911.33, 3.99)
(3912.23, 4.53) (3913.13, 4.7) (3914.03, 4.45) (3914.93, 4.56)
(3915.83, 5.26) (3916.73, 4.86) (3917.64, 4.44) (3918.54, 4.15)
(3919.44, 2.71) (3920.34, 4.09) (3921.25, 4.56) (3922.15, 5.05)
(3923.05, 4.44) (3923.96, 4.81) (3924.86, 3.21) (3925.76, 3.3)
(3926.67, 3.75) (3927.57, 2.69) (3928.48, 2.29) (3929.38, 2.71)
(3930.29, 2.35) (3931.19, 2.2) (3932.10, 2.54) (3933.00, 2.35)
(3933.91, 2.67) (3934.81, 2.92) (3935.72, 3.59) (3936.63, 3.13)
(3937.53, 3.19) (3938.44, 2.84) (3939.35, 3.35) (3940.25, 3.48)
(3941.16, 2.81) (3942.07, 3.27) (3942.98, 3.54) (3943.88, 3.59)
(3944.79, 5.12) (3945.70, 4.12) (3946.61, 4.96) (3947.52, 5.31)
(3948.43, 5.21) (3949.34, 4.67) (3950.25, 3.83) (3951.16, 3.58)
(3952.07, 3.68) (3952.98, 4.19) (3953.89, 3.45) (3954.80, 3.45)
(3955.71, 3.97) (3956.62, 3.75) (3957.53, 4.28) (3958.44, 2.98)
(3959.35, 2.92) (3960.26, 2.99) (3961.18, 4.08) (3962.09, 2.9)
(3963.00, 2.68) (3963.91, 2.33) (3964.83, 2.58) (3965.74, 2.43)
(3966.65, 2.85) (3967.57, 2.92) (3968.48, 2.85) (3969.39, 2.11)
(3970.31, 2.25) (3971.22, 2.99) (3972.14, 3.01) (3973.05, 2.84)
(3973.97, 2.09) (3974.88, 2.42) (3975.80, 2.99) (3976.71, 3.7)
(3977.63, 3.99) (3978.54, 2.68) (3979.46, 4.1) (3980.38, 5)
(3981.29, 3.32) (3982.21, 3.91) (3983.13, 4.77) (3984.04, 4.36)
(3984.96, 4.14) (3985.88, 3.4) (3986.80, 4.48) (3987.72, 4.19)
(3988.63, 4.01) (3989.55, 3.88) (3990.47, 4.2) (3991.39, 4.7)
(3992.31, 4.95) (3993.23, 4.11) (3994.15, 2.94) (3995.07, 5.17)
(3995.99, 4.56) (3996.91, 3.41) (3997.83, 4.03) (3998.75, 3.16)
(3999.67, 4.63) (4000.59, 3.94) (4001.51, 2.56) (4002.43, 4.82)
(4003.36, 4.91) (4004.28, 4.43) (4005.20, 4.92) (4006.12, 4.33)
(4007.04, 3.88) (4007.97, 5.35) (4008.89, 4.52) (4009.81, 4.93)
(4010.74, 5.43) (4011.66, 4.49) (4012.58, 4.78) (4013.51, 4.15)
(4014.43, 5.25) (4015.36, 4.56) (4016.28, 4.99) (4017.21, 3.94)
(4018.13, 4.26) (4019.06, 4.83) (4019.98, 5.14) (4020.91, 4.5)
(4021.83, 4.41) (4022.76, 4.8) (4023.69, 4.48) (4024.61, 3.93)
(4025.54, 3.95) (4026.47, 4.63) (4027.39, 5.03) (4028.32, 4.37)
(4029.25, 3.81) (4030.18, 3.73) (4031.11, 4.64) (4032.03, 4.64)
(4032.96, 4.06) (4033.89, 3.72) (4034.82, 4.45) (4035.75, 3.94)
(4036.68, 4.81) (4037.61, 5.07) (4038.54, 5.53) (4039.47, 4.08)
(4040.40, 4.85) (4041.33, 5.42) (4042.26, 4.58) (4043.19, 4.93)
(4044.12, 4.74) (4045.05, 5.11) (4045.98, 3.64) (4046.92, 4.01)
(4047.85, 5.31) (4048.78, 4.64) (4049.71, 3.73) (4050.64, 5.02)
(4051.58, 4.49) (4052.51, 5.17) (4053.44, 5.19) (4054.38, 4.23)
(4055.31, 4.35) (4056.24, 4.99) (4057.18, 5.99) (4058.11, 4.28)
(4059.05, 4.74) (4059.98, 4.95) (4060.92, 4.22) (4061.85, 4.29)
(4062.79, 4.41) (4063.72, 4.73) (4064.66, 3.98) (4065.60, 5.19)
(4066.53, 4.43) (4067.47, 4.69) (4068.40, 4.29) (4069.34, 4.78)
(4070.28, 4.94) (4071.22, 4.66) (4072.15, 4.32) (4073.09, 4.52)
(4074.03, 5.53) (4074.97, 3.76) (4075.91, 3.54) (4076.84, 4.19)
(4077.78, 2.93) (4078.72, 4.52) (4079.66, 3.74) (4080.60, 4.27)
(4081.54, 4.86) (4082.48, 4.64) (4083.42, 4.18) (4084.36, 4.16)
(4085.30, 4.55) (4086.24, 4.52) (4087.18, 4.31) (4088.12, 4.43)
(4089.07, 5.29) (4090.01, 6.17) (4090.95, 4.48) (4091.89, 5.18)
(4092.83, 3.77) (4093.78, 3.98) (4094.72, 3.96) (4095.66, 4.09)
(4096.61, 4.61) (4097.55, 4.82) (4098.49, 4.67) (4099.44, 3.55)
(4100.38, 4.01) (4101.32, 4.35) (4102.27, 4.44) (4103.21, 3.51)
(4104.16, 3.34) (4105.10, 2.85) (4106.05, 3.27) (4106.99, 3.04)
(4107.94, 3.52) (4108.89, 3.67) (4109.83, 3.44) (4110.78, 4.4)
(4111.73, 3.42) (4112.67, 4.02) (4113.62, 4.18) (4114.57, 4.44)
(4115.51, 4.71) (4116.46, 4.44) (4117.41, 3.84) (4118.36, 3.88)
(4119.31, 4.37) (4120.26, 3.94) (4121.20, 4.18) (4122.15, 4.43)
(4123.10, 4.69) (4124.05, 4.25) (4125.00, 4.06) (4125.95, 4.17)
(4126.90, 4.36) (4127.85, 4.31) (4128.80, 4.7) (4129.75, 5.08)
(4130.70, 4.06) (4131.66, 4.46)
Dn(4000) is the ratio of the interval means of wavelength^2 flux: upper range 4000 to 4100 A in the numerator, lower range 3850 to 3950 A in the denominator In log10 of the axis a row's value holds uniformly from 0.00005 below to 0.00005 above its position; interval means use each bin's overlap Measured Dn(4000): 1.3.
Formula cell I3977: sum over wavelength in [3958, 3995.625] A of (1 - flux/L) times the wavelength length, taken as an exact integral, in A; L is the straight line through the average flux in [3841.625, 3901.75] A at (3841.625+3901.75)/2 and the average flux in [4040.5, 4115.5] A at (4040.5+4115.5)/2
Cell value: 5.5 A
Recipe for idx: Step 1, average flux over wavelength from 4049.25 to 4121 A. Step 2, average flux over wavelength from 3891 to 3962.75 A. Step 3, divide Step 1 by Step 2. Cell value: 1.16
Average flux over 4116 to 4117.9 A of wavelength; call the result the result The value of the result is 4.13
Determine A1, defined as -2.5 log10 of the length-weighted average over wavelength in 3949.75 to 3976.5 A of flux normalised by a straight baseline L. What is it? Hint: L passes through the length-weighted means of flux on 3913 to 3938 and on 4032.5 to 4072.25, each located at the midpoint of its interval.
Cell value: 0.25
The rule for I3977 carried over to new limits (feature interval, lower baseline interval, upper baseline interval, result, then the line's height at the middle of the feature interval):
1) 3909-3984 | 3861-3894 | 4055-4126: 6.33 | 3.88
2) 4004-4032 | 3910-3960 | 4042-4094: -2.01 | 4.25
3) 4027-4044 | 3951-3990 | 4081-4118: -3.38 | 3.78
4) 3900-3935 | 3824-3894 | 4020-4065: 0.92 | 3.84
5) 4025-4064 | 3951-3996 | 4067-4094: -4.14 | 4.14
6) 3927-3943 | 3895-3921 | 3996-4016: 4.83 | 4.11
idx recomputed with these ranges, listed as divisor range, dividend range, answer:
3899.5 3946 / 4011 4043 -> 1.24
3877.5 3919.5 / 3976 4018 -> 1.14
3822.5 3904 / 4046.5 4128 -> 1.23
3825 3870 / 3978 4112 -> 1.25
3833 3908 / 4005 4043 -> 1.29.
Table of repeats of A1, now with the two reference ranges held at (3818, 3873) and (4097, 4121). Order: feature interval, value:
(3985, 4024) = -0.174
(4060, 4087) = -0.140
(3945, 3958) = -0.154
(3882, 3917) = -0.079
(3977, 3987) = -0.085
